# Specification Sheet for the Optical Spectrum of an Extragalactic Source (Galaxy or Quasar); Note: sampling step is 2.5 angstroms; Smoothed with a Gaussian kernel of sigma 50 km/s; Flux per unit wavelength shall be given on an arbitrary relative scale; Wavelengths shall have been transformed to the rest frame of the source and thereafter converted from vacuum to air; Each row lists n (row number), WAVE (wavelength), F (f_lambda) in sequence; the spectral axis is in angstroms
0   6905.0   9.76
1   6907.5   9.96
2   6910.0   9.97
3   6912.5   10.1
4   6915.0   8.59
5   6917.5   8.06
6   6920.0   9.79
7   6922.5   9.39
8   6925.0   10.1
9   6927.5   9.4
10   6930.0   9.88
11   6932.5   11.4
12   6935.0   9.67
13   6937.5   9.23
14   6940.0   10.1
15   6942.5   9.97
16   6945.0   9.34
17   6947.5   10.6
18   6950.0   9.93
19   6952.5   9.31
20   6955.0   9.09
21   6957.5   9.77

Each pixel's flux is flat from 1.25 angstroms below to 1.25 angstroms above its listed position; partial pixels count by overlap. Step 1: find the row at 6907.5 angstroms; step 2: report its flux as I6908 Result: 9.96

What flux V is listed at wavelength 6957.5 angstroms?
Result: 9.77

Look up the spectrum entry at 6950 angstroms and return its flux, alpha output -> 9.93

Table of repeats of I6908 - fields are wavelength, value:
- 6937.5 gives 9.23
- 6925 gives 10.1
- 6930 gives 9.88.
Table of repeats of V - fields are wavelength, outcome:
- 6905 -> 9.76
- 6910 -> 9.97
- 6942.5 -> 9.97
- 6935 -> 9.67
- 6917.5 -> 8.06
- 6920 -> 9.79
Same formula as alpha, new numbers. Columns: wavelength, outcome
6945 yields 9.34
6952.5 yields 9.31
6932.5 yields 11.4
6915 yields 8.59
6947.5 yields 10.6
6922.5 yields 9.39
